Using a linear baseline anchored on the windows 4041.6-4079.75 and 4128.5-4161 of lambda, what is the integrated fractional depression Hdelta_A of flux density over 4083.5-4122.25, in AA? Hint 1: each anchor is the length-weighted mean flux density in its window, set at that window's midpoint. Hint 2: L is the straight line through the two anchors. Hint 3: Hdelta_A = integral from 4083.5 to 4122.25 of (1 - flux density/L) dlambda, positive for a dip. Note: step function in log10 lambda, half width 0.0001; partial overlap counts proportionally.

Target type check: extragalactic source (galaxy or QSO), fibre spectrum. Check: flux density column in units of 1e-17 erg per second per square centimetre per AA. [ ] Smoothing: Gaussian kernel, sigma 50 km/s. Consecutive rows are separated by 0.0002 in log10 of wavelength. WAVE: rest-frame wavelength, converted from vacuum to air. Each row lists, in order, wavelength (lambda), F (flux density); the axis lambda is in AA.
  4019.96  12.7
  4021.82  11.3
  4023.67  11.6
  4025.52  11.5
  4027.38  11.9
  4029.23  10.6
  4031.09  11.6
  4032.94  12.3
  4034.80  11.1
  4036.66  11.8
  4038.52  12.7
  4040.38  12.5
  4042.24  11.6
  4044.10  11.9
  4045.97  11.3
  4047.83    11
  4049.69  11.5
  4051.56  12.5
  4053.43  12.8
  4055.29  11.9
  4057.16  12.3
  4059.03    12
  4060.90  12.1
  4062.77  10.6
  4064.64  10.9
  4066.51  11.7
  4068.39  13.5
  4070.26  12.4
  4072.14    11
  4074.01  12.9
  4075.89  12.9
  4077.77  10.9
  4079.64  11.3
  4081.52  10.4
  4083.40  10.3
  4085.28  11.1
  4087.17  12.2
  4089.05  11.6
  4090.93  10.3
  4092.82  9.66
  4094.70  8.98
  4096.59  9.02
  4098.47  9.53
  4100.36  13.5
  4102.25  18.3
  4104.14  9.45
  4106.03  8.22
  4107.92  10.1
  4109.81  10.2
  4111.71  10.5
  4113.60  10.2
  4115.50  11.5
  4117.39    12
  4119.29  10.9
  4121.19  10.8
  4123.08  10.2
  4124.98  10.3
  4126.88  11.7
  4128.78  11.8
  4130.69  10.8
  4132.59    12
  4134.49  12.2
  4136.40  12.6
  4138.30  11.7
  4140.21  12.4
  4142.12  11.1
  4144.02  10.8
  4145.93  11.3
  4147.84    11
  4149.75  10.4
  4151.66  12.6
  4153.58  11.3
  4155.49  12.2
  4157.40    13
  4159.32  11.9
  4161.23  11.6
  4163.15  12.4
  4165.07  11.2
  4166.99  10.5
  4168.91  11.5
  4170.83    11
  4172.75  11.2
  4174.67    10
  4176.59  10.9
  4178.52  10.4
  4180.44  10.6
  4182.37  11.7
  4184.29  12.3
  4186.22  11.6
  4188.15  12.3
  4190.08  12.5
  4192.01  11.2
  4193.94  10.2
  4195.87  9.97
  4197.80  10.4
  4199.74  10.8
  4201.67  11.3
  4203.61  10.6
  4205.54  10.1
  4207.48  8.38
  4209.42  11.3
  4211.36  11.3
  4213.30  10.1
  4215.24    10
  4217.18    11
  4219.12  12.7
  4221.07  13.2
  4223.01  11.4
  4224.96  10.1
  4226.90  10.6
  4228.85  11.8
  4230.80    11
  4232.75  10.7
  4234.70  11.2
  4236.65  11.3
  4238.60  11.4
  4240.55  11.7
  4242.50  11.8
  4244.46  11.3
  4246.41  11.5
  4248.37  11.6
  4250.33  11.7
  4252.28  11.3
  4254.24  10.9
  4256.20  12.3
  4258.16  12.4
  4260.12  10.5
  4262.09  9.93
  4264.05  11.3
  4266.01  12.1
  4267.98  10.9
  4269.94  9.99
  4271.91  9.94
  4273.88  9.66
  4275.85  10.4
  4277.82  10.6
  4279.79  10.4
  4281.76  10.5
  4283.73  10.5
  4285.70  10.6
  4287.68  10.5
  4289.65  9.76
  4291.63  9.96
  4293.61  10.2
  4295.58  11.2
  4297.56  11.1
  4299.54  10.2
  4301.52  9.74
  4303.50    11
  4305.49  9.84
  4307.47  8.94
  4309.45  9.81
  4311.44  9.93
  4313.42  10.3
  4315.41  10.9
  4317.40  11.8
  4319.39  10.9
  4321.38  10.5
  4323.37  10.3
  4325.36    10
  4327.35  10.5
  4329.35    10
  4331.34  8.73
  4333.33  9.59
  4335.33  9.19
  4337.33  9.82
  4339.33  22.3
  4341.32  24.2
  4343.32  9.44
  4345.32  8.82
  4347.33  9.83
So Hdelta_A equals 3.0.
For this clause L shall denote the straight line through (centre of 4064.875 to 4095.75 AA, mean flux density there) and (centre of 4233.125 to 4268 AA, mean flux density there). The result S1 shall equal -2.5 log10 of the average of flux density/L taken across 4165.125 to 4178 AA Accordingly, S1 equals 0.05 mag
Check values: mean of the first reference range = 11.3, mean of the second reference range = 11.4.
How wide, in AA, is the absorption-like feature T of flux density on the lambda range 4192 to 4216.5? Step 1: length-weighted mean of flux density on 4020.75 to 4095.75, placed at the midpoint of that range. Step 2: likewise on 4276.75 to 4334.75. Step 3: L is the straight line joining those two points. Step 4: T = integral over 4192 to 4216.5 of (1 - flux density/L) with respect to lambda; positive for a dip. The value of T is 0.9 AA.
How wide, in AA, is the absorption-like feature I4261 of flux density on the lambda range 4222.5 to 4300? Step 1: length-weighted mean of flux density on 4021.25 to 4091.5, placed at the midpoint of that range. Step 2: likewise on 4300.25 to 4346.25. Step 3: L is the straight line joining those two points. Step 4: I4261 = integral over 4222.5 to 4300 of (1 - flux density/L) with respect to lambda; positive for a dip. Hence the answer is 2.6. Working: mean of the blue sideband 11.7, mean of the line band 10.9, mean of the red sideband 11.2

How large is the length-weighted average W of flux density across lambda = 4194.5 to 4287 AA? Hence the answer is 10.9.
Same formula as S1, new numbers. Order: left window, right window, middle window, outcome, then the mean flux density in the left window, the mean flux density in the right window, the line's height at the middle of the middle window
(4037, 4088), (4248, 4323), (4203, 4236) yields 0.00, 11.8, 10.6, 11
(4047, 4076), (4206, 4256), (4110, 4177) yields 0.02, 12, 11.2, 11.6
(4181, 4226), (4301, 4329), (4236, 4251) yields -0.07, 11.1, 10.3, 10.8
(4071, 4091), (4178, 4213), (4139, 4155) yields -0.02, 11.4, 10.9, 11.1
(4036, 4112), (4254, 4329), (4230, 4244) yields -0.05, 11.5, 10.5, 10.8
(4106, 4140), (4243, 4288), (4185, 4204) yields -0.01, 11.1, 10.9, 11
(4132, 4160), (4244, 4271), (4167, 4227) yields 0.05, 11.8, 11.3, 11.5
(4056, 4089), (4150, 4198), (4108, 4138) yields 0.03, 11.7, 11.4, 11.5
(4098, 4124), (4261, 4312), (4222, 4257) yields -0.07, 11.1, 10.3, 10.6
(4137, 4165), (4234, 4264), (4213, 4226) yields 0.02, 11.7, 11.4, 11.5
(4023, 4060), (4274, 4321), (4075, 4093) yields 0.04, 11.8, 10.4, 11.6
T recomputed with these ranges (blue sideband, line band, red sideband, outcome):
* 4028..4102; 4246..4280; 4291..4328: -1.2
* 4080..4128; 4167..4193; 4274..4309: -1.6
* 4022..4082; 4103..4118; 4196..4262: 1.6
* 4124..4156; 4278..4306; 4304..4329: 0.2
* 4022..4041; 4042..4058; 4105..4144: -0.4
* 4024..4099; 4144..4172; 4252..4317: -1.2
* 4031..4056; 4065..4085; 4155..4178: 0.2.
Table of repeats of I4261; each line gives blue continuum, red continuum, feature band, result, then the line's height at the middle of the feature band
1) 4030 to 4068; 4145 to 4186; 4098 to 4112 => 0.4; 11.6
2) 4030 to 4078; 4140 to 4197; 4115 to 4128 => 0.6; 11.6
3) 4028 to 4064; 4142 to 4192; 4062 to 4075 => -0.2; 11.7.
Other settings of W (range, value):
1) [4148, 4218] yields 11.1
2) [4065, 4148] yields 11.3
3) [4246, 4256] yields 11.5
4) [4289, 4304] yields 10.4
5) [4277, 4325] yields 10.4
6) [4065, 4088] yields 11.7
